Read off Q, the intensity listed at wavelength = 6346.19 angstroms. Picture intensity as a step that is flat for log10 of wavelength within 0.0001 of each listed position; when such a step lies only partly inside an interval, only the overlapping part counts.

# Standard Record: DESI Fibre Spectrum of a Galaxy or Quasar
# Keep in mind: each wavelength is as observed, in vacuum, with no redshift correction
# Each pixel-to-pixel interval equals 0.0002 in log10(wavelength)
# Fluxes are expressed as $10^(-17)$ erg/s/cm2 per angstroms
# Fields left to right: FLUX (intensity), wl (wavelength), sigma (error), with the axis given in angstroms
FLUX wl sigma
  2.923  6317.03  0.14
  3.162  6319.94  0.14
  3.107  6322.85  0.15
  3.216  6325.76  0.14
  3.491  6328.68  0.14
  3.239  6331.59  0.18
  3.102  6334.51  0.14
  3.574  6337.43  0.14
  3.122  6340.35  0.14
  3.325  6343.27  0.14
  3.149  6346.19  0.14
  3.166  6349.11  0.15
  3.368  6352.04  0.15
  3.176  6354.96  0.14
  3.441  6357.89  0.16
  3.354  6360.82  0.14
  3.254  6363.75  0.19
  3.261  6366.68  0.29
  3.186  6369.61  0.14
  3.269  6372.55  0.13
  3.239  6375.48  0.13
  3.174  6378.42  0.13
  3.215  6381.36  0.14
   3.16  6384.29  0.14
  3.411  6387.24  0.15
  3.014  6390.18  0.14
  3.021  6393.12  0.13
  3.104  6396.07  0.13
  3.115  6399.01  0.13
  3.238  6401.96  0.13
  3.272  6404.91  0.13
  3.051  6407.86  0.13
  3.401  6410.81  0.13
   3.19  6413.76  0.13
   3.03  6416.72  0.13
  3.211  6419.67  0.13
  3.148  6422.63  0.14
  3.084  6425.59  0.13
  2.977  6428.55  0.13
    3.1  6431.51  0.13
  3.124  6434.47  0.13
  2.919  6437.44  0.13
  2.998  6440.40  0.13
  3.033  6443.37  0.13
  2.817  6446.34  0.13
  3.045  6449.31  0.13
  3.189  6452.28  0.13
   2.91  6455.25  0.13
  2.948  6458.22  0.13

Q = 3.149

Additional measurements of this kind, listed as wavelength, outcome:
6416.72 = 3.03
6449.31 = 3.045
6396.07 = 3.104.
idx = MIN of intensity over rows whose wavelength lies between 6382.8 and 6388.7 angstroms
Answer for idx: 3.16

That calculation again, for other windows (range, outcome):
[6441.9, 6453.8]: 2.817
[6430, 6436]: 3.1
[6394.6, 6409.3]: 3.051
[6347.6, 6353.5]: 3.166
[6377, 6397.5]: 3.014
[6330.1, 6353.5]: 3.102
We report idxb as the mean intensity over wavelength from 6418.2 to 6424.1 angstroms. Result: 3.18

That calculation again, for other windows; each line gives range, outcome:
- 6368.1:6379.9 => 3.22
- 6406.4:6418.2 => 3.17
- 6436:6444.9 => 2.98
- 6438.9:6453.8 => 3.02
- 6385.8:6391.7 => 3.21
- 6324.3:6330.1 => 3.35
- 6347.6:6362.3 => 3.3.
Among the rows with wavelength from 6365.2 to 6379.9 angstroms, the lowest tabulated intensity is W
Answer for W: 3.174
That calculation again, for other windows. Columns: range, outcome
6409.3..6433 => 2.977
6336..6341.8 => 3.122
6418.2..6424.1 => 3.148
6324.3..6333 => 3.216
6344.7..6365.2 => 3.149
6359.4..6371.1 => 3.186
